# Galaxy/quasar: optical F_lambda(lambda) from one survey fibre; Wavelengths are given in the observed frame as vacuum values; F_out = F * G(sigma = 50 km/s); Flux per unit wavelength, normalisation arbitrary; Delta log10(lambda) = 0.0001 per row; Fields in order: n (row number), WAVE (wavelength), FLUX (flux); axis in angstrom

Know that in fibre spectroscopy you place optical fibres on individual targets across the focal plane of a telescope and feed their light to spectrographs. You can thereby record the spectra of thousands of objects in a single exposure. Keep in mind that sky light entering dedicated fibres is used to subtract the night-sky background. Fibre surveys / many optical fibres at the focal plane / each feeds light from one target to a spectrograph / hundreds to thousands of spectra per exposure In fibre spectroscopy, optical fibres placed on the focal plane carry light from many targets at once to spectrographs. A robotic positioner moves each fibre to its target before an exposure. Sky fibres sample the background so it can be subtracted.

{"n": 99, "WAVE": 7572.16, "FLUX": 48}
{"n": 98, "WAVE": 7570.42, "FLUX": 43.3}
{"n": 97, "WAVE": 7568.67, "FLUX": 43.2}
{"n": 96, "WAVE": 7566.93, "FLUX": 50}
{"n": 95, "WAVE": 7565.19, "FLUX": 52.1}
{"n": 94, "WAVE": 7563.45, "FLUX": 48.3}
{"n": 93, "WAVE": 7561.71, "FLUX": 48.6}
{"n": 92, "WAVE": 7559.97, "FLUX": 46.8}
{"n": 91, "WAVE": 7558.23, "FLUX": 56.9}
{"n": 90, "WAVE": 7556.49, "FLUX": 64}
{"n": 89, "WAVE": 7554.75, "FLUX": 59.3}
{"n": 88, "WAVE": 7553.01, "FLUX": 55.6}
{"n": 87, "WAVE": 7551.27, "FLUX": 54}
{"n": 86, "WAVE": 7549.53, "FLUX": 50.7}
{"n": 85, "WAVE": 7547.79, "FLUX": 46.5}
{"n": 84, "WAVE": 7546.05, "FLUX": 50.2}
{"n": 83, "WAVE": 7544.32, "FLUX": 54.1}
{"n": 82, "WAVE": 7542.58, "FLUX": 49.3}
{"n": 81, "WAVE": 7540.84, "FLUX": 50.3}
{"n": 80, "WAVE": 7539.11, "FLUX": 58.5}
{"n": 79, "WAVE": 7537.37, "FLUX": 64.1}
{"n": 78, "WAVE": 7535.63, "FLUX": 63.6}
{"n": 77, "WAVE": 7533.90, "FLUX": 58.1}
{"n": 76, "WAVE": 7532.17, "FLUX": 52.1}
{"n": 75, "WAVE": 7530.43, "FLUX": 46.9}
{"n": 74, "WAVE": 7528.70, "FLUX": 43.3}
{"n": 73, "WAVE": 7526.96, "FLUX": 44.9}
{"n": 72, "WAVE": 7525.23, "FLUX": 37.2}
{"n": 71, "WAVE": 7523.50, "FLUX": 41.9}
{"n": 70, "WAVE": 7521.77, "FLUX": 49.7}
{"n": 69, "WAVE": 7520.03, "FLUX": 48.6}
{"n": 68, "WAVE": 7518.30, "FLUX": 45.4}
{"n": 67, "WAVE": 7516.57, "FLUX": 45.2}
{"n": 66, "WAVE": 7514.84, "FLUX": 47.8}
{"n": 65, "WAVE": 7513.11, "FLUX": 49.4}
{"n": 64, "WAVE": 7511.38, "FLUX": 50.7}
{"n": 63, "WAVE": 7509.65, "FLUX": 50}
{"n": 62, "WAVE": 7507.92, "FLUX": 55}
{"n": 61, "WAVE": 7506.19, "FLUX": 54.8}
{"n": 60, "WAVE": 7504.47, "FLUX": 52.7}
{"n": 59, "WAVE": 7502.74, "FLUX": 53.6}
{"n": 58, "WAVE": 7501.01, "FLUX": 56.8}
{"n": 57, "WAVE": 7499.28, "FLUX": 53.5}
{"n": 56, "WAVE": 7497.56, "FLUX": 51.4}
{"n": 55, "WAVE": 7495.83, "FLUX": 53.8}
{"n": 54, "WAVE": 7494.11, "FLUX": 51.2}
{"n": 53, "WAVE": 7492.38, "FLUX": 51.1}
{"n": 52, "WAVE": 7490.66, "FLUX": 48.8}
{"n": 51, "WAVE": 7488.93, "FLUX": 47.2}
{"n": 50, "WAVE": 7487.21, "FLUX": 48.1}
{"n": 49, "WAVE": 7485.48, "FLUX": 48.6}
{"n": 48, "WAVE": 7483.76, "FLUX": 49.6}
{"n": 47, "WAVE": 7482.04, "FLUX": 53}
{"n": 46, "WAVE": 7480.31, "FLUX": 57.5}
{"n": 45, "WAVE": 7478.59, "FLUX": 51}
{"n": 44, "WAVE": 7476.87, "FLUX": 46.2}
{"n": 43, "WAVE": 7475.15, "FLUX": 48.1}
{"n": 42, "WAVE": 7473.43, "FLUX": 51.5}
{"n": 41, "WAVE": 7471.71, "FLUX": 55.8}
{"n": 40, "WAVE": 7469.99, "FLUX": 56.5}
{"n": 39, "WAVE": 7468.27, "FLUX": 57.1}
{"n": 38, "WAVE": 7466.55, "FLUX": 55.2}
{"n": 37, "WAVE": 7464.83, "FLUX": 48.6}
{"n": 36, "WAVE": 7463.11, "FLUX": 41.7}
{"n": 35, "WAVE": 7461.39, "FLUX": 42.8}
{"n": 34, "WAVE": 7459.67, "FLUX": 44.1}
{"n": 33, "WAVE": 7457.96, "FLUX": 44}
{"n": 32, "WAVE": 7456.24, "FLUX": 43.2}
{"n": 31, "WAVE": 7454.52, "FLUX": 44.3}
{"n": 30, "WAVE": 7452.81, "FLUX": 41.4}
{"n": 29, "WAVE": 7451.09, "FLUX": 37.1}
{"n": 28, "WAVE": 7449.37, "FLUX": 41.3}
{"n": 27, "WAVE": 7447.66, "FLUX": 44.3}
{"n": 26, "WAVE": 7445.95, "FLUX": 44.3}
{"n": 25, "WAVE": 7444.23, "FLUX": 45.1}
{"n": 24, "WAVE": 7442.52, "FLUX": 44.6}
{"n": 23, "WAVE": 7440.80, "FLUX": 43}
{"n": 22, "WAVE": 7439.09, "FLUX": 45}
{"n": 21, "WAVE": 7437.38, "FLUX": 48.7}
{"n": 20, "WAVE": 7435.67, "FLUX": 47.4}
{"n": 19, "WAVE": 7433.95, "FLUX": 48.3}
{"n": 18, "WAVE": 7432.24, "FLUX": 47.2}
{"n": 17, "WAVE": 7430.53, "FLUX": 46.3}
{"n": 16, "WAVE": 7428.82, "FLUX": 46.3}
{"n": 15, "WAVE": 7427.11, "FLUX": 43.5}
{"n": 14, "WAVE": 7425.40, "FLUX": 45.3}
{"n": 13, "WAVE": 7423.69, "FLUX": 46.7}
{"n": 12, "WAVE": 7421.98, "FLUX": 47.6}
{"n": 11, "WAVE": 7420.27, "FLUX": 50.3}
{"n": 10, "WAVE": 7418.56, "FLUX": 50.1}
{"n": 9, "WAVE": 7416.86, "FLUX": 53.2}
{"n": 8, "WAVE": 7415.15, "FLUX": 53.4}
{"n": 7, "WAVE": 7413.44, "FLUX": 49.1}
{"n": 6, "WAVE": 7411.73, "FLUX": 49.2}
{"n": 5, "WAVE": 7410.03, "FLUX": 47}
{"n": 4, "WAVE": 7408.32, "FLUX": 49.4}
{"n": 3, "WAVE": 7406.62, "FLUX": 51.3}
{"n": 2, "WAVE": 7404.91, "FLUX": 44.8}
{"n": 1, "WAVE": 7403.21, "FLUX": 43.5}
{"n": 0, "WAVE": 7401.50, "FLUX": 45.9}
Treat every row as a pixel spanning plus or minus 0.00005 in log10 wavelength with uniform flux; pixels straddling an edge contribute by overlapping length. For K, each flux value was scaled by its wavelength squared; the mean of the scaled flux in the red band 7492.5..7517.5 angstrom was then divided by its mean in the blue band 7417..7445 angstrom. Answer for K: 1.1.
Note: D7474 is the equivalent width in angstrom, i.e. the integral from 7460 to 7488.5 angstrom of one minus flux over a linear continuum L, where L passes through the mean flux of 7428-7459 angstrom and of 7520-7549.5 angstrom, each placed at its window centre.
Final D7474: -2.4 angstrom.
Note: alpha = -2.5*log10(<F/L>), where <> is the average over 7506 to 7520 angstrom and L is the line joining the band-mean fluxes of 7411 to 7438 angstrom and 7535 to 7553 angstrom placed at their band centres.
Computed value 0.07 mag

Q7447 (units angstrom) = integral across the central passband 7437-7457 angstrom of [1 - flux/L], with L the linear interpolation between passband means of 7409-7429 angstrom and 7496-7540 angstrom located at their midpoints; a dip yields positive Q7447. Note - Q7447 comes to 2.38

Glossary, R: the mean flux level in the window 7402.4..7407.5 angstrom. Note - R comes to 46.6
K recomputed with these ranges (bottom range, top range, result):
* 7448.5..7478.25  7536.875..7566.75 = 1.16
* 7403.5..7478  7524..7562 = 1.14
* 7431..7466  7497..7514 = 1.21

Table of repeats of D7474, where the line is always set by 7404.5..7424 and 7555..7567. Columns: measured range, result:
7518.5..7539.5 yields 0.72 angstrom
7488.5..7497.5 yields 0.12 angstrom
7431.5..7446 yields 1.17 angstrom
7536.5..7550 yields -0.13 angstrom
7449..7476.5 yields 1.91 angstrom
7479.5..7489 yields 0.04 angstrom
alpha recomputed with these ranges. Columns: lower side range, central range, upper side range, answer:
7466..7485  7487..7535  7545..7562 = 0.071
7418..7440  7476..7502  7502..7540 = -0.039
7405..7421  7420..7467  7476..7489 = 0.116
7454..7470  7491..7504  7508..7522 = -0.100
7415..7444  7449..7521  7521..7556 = 0.002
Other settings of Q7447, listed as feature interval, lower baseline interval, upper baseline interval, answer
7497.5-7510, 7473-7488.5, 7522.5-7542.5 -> -0.79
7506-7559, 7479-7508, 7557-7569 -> -0.55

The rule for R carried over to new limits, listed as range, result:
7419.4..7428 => 46.7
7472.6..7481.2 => 50.9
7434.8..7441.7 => 46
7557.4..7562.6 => 50.7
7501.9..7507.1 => 53.8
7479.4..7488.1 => 51.3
